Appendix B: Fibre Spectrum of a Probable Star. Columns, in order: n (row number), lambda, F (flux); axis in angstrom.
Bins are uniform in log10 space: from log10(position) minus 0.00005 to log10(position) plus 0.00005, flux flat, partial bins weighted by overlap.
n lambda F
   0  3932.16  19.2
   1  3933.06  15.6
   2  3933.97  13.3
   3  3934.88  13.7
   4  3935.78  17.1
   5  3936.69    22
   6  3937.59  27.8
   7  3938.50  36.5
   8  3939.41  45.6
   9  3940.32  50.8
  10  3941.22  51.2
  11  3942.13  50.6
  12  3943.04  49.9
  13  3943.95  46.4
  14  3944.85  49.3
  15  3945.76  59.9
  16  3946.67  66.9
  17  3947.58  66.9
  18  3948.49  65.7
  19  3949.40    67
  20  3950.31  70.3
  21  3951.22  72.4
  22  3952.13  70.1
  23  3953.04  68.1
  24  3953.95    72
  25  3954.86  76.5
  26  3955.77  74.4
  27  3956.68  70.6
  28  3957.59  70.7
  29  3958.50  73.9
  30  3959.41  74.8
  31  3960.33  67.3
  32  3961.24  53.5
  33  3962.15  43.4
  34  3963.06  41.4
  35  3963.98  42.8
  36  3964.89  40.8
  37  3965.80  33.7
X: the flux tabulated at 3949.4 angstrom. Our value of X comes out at 67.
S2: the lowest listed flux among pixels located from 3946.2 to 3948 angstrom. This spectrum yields 66.9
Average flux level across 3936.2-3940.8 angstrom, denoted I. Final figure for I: 36.5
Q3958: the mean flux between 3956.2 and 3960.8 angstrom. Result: 71.4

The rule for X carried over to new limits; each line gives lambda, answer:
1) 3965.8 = 33.7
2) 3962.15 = 43.4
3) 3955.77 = 74.4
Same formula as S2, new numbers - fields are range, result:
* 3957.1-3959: 70.7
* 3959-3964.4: 41.4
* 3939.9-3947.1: 46.4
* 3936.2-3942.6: 22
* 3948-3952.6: 65.7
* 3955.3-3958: 70.6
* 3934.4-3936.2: 13.7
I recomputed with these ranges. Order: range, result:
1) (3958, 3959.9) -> 74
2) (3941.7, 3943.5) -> 50.1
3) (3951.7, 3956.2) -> 72.2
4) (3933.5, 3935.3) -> 13.4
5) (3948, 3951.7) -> 68.8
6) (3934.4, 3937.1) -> 17.5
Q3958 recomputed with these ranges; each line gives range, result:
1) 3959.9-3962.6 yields 54.7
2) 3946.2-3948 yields 66.8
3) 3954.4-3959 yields 73.3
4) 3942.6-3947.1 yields 54.5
